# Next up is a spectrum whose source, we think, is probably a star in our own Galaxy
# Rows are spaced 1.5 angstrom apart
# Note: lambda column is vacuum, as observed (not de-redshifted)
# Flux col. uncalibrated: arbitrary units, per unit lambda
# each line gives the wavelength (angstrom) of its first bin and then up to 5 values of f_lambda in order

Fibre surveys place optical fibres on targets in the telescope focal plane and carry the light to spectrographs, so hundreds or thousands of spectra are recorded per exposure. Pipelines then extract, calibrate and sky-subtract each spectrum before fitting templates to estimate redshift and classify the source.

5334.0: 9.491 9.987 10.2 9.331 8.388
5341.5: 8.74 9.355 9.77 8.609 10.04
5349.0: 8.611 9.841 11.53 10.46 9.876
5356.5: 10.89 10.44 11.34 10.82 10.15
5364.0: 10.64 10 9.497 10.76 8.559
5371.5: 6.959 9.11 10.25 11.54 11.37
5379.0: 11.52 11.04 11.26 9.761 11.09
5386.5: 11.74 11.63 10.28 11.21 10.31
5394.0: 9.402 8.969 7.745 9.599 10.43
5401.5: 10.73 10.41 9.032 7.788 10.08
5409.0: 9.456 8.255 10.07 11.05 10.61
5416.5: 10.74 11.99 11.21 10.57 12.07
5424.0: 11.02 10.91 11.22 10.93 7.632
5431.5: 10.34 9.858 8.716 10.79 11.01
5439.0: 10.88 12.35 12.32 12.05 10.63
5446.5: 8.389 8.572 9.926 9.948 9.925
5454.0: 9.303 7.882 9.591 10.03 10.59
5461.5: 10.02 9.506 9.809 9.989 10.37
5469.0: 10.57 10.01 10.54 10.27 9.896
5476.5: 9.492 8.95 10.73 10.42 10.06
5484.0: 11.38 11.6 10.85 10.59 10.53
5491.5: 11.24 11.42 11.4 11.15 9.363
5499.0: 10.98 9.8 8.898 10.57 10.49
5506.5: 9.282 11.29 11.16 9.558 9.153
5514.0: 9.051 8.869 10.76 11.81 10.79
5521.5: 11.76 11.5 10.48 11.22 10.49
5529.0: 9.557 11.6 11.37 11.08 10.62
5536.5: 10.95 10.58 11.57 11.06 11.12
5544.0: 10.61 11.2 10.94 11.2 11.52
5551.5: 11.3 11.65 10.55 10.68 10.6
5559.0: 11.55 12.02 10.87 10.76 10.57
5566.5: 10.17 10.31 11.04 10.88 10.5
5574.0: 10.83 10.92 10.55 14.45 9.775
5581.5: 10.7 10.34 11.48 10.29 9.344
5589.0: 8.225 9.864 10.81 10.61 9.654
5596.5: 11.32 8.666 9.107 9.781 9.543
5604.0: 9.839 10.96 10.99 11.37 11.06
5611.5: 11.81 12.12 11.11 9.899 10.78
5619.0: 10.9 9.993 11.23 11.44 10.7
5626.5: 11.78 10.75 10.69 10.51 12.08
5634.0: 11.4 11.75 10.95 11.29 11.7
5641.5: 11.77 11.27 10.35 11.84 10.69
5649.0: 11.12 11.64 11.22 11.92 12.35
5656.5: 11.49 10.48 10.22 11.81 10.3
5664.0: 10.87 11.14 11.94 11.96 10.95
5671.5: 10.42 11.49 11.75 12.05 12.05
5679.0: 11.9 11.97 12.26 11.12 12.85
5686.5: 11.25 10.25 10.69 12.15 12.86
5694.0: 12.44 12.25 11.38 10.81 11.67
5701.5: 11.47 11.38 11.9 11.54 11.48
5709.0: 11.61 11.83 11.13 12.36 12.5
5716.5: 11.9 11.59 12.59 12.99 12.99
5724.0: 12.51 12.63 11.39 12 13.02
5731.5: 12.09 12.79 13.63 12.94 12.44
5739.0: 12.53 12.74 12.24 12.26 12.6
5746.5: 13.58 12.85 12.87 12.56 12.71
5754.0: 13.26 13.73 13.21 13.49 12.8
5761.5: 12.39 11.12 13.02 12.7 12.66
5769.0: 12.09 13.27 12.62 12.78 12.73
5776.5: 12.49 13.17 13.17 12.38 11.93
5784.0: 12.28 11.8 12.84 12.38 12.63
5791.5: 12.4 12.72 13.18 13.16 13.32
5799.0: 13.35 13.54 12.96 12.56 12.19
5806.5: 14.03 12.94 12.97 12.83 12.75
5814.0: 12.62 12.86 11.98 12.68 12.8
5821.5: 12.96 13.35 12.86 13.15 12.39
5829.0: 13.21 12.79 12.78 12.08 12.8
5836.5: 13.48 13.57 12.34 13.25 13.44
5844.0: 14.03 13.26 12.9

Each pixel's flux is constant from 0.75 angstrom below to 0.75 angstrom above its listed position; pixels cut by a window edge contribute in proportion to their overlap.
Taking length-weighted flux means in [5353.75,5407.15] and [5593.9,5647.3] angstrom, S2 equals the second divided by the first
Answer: 1.1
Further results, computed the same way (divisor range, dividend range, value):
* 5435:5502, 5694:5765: 1.20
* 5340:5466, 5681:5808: 1.22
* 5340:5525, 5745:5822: 1.25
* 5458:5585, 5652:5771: 1.13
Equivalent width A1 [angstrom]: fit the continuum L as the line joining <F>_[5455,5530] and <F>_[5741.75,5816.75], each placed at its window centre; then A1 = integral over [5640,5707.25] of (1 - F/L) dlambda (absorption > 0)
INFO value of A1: 2.2 angstrom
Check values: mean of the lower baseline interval 10.3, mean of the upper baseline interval 12.8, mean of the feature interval 11.5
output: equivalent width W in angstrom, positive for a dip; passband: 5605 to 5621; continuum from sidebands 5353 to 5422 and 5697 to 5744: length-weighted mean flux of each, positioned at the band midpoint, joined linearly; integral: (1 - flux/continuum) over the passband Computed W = 0.7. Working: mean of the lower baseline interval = 10.2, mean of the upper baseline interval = 12.1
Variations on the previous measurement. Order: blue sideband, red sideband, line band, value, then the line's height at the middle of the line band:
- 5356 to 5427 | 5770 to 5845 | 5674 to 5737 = 1.20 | 12.2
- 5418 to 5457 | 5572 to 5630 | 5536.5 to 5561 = -1.36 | 10.5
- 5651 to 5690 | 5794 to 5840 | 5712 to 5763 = -2.19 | 12.1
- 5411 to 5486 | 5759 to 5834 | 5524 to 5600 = 2.48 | 11.1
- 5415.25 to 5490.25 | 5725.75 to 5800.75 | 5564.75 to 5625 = 4.44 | 11.4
